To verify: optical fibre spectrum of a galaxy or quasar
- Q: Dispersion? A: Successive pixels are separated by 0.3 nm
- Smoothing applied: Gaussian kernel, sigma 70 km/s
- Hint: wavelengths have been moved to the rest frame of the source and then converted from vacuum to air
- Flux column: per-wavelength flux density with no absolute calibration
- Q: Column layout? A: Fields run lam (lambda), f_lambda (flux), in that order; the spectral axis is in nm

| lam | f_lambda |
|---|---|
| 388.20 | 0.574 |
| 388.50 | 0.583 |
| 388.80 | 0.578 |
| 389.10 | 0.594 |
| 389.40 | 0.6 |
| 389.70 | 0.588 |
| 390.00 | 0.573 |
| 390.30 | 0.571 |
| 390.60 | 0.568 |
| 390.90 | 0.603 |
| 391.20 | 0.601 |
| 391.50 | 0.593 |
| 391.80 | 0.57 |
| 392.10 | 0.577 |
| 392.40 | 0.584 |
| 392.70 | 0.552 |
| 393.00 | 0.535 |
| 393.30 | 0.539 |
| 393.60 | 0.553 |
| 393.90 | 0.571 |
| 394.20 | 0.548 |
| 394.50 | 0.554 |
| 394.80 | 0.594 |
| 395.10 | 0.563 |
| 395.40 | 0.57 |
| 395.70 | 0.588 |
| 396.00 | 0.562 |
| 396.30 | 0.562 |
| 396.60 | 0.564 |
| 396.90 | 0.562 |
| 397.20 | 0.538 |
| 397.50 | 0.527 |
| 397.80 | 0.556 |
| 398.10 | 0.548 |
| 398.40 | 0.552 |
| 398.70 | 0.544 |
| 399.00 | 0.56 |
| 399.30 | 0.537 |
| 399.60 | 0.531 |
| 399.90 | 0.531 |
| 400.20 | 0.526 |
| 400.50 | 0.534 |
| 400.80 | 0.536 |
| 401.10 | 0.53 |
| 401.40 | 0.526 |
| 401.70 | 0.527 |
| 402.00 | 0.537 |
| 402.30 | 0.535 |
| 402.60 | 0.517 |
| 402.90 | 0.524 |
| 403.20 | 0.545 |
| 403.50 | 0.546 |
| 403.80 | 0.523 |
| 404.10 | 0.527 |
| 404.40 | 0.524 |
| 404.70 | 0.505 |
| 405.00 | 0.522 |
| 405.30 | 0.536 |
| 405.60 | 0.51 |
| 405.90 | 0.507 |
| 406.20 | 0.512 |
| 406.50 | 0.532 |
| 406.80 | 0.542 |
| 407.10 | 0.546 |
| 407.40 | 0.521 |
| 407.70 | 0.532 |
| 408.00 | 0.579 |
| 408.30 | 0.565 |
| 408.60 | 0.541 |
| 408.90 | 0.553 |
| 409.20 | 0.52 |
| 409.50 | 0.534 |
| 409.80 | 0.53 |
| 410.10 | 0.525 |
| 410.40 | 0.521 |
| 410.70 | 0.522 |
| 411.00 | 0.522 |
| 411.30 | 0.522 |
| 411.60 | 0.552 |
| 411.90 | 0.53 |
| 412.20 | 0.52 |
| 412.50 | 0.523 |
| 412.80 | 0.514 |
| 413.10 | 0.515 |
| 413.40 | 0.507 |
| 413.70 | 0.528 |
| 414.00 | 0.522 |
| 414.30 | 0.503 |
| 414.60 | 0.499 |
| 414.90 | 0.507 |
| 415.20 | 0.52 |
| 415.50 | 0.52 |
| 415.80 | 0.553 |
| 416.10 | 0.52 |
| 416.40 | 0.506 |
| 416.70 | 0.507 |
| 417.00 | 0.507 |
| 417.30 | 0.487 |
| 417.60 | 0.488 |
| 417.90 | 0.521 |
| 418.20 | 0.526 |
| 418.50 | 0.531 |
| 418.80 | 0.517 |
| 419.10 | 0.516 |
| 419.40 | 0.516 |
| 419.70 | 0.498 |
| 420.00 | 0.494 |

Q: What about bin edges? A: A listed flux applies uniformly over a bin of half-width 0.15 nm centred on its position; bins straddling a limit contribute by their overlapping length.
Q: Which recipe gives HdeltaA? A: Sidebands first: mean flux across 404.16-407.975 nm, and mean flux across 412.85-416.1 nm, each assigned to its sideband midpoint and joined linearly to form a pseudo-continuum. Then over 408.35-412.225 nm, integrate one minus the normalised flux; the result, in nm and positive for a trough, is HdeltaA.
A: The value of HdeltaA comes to -0.07 nm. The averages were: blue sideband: 0.526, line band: 0.531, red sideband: 0.517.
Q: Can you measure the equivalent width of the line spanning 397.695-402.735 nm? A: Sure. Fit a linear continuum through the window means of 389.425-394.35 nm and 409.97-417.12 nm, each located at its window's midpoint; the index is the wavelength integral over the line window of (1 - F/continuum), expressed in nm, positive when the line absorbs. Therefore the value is 0.13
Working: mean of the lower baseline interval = 0.571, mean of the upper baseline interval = 0.519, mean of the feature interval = 0.537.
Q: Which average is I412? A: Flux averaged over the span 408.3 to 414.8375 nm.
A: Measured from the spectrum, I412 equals 0.525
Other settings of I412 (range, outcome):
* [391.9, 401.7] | 0.551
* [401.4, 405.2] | 0.528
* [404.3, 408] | 0.526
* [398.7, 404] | 0.533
